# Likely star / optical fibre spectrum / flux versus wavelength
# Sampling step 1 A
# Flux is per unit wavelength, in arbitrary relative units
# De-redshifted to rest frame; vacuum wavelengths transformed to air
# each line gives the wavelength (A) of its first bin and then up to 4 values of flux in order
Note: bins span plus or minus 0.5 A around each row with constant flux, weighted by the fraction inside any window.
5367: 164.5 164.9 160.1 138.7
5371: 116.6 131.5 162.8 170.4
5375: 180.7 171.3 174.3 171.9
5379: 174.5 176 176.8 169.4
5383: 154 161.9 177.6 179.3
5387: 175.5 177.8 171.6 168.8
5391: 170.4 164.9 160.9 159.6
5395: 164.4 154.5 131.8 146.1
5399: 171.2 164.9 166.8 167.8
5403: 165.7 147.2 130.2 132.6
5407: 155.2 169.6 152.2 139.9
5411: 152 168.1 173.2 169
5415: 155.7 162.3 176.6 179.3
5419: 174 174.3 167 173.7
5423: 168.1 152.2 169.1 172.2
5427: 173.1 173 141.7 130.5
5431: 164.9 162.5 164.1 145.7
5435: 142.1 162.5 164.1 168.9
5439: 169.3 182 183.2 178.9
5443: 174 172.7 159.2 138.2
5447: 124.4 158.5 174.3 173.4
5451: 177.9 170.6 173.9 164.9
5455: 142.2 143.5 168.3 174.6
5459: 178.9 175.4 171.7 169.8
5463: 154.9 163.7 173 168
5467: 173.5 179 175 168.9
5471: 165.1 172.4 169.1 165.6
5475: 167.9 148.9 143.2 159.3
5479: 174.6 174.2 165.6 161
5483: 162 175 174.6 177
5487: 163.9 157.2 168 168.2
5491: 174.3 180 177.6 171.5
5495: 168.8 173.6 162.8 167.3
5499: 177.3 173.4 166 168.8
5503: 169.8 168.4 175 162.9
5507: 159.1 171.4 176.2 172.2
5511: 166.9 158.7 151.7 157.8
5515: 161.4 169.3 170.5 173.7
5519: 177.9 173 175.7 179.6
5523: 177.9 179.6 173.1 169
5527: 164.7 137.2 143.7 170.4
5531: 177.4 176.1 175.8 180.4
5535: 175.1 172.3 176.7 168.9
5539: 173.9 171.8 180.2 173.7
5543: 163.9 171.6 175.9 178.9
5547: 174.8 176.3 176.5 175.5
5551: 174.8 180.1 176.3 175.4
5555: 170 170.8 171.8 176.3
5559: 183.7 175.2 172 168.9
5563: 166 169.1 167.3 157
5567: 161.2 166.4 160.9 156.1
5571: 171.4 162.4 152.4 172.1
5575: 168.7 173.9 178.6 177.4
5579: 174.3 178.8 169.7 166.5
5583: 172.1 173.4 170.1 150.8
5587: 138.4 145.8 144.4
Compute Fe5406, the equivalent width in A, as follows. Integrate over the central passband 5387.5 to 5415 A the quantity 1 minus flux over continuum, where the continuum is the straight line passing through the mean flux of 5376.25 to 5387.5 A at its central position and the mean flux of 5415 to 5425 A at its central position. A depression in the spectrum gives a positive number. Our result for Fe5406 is 1.8 A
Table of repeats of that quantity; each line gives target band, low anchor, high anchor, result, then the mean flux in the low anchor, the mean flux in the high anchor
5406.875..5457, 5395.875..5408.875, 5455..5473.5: -0.8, 154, 168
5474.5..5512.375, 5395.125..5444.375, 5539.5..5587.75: -0.4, 162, 170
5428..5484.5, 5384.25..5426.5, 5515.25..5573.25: 0.5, 163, 171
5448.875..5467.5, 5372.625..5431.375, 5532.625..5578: -0.1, 164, 172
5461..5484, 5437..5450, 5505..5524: 0.1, 166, 169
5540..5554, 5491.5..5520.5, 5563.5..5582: -0.6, 169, 168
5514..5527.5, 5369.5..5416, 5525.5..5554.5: -0.1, 161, 172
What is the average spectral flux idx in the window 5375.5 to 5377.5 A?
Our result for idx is 173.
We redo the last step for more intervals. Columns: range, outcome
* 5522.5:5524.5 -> 179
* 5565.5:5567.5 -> 159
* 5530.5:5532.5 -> 177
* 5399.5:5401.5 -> 166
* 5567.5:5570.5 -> 161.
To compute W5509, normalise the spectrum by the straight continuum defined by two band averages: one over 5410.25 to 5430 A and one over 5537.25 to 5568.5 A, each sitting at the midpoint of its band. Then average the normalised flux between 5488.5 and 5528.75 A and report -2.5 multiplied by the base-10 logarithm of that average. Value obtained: 0.01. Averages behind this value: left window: 166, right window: 172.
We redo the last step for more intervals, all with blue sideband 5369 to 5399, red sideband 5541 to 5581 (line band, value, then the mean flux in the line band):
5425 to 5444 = 0.01 mag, 164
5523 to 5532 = 0.03 mag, 166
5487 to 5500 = -0.01 mag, 170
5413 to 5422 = -0.03 mag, 170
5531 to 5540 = -0.03 mag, 175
